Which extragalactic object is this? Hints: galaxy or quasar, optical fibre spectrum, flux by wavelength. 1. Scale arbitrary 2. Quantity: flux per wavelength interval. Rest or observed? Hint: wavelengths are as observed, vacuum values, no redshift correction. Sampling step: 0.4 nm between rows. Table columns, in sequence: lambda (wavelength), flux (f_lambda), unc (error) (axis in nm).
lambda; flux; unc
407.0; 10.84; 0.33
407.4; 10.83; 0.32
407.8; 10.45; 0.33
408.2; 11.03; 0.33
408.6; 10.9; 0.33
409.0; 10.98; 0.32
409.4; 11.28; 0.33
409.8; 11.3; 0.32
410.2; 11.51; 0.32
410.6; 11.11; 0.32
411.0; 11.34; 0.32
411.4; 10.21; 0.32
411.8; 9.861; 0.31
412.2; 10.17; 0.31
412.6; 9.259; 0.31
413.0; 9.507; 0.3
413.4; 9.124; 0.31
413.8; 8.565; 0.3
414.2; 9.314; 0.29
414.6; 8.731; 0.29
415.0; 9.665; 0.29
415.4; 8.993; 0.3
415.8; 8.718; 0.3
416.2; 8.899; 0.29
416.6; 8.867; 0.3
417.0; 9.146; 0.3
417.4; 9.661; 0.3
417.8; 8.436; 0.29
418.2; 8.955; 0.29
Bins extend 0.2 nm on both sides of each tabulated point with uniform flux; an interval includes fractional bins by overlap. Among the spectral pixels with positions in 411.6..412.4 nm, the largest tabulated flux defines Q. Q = 10.17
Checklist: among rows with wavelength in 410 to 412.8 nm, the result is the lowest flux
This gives 9.259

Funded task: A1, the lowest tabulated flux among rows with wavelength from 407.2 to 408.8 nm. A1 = 10.45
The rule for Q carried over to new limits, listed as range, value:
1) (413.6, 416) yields 9.665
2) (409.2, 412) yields 11.51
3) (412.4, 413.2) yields 9.507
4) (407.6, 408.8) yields 11.03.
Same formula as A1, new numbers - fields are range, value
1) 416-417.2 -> 8.867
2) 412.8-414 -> 8.565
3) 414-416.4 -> 8.718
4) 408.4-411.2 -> 10.9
